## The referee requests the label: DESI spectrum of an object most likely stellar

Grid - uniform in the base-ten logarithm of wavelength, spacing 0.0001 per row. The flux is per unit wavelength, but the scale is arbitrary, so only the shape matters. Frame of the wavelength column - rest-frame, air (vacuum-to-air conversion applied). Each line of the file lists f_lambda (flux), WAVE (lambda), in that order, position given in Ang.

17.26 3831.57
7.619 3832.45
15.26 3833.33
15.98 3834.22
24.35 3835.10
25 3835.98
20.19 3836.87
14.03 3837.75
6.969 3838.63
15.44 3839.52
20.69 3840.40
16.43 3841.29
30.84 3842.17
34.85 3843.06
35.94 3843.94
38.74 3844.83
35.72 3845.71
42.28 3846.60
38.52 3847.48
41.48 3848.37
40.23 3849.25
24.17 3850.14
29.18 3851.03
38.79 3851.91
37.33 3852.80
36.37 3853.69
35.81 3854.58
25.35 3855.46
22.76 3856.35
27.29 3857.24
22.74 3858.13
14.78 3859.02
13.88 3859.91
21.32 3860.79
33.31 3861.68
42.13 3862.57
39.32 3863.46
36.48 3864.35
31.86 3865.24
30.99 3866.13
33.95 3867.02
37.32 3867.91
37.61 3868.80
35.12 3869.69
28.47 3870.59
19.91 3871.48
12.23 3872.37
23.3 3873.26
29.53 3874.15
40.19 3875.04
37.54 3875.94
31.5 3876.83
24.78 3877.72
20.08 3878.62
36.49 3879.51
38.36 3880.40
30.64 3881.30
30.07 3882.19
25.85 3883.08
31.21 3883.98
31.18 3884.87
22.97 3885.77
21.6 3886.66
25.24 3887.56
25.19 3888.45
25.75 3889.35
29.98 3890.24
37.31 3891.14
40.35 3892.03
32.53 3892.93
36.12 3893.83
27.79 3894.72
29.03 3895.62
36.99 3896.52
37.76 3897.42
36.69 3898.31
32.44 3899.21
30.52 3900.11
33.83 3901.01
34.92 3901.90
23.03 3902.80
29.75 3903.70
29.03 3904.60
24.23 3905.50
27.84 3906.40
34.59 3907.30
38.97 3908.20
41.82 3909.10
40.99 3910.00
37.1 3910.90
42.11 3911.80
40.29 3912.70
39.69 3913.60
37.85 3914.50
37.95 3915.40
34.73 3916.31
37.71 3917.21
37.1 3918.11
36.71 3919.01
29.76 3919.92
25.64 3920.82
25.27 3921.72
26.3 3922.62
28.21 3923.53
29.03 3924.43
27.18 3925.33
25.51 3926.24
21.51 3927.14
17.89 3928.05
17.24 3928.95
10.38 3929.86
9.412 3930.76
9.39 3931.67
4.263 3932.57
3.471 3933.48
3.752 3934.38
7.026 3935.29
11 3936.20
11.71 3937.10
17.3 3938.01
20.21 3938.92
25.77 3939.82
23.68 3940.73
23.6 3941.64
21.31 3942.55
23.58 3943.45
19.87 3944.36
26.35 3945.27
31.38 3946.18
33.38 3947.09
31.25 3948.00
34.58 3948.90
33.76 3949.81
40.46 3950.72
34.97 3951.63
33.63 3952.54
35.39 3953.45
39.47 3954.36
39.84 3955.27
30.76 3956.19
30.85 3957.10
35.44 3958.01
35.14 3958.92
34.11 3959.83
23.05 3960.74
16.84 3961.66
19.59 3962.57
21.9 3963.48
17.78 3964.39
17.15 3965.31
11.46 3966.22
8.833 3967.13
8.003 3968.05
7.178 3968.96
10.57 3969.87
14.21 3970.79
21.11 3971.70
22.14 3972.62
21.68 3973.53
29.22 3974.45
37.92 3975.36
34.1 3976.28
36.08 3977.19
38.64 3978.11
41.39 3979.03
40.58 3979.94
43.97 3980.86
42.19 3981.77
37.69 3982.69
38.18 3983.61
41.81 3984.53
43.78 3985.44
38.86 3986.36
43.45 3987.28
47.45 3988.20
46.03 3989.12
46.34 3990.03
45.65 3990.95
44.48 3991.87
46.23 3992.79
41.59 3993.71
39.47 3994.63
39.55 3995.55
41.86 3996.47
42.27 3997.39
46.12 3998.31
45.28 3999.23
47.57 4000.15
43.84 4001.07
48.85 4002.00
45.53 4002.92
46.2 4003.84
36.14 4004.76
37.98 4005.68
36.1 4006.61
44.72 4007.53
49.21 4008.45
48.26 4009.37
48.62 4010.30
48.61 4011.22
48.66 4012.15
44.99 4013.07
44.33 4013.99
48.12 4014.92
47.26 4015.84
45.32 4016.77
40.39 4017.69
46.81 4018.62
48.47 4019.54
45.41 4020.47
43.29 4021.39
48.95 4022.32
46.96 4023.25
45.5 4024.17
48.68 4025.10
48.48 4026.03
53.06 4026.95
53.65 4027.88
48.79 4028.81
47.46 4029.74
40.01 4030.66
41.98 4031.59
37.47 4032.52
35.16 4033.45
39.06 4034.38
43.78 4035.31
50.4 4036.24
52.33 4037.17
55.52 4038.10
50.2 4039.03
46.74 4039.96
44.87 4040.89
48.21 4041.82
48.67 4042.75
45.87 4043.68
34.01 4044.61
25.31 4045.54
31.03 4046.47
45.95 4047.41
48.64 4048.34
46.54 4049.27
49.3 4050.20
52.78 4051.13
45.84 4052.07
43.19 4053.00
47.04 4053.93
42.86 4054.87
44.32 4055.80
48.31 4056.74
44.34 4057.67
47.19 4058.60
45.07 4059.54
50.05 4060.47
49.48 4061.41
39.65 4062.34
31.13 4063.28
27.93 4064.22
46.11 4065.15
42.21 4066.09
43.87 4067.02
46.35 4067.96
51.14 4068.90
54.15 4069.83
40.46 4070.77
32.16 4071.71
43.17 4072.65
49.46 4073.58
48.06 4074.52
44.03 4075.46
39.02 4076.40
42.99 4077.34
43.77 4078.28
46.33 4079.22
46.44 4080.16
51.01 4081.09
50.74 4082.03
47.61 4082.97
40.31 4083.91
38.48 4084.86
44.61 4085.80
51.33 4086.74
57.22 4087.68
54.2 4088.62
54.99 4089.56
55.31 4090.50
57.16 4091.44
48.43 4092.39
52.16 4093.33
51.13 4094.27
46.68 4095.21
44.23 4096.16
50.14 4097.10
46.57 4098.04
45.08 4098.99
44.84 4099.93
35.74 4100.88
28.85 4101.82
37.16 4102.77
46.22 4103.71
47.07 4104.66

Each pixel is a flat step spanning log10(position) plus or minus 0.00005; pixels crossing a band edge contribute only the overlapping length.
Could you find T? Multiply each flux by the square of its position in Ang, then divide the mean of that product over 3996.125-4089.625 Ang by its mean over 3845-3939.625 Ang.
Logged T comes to 1.7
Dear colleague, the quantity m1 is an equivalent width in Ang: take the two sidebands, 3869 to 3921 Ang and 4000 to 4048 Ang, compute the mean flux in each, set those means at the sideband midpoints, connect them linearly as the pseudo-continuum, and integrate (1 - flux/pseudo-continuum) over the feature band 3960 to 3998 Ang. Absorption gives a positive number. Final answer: 8.2 Ang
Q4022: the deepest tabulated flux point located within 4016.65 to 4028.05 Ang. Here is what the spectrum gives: 40.39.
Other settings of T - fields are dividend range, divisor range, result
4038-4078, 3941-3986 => 1.60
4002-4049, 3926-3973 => 2.16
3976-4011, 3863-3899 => 1.47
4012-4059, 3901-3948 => 1.86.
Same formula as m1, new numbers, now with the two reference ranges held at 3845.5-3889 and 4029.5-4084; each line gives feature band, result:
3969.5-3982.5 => 2.44 Ang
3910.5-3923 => -0.33 Ang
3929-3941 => 7.91 Ang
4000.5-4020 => -2.01 Ang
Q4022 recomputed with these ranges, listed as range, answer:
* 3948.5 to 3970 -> 7.178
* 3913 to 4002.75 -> 3.471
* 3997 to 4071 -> 25.31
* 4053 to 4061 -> 42.86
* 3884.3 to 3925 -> 21.6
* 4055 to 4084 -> 27.93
